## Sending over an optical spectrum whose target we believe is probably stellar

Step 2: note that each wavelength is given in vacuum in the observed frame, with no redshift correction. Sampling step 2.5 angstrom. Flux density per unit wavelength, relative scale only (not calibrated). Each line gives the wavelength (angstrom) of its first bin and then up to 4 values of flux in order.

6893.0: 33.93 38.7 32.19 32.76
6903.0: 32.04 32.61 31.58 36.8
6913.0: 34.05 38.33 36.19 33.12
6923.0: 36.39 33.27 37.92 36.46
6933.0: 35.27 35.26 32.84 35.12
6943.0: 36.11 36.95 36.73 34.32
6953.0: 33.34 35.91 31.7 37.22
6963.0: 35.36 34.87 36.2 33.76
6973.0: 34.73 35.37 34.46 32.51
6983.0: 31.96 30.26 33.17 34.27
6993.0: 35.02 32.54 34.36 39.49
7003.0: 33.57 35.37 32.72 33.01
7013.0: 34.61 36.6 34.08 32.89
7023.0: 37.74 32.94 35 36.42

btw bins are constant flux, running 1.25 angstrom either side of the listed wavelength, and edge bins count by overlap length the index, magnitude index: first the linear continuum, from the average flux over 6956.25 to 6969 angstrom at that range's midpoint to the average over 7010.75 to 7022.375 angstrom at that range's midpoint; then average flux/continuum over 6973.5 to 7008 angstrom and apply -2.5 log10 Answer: 0.03 mag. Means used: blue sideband 35.1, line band 34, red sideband 34.6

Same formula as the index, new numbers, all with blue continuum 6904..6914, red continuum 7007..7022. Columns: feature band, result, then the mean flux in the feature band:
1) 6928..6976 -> -0.04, 35.2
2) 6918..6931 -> -0.05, 35.4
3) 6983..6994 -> 0.03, 33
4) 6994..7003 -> -0.04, 35.2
